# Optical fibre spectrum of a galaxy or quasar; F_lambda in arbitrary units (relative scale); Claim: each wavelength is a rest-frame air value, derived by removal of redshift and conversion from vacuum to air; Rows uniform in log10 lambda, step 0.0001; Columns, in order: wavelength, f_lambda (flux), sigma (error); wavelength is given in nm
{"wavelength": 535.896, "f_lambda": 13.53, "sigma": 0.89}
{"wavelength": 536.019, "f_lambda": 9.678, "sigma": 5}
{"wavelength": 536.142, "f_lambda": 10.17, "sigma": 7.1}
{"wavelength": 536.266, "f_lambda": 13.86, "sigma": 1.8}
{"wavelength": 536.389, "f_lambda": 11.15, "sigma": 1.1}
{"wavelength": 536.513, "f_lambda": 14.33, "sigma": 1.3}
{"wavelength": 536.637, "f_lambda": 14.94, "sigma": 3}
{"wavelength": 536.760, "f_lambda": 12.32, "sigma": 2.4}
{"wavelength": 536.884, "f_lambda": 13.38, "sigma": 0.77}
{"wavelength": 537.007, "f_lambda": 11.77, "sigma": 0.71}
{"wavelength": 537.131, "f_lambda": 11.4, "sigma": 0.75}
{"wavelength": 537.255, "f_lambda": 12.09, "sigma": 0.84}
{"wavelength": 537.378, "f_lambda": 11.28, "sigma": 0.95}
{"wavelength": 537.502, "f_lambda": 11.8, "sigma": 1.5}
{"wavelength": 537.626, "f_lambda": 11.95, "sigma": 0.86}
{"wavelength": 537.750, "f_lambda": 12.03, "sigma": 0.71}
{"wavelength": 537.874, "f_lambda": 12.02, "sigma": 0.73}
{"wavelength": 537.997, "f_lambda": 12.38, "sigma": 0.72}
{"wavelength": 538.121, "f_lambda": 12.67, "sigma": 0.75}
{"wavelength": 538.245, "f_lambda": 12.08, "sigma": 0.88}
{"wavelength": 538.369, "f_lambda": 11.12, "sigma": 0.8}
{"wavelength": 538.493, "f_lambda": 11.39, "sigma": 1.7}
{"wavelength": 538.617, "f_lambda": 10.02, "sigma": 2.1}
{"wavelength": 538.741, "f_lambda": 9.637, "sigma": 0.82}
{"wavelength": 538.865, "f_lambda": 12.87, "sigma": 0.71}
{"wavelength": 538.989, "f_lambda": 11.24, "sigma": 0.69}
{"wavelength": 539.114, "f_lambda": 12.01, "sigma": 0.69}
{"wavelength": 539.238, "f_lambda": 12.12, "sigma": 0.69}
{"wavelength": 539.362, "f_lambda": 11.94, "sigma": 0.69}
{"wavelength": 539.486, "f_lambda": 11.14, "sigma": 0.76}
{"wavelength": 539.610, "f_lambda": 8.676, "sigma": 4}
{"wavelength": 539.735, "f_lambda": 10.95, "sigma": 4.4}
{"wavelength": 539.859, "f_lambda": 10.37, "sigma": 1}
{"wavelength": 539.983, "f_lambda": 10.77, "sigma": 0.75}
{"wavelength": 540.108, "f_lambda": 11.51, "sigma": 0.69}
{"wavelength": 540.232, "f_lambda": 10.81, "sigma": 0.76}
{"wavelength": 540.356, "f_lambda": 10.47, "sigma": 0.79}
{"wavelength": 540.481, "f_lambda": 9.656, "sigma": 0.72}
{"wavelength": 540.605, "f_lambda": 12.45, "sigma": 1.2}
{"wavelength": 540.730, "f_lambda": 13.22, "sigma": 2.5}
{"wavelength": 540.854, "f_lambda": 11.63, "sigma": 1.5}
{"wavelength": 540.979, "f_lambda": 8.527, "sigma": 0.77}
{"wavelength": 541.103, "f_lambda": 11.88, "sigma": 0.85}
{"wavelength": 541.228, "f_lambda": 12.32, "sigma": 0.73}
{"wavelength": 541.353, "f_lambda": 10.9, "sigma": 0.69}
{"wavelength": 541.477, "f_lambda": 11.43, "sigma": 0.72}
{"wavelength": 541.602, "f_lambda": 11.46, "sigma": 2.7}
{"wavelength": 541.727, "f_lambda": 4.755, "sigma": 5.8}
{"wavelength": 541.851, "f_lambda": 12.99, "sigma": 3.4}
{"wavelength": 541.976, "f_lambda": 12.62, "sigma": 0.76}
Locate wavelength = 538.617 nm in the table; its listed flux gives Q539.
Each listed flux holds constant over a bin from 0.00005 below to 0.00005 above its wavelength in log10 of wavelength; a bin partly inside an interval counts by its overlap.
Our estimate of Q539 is 10.02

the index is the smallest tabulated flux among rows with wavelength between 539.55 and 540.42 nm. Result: 8.676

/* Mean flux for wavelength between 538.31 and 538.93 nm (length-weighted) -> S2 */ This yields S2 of 11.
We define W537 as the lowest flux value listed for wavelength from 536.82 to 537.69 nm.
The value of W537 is 11.28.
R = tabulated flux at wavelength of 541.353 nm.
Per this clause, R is 10.9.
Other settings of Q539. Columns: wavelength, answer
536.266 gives 13.86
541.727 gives 4.755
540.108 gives 11.51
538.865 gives 12.87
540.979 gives 8.527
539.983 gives 10.77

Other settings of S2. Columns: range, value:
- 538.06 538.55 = 11.8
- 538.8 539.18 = 12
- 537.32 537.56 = 11.5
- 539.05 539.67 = 11.2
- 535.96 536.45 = 11.2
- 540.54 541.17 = 11.5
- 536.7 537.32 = 12.2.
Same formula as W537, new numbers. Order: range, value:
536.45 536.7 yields 14.33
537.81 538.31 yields 12.02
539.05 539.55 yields 11.14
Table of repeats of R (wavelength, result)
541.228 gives 12.32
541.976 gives 12.62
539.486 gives 11.14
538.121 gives 12.67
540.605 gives 12.45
